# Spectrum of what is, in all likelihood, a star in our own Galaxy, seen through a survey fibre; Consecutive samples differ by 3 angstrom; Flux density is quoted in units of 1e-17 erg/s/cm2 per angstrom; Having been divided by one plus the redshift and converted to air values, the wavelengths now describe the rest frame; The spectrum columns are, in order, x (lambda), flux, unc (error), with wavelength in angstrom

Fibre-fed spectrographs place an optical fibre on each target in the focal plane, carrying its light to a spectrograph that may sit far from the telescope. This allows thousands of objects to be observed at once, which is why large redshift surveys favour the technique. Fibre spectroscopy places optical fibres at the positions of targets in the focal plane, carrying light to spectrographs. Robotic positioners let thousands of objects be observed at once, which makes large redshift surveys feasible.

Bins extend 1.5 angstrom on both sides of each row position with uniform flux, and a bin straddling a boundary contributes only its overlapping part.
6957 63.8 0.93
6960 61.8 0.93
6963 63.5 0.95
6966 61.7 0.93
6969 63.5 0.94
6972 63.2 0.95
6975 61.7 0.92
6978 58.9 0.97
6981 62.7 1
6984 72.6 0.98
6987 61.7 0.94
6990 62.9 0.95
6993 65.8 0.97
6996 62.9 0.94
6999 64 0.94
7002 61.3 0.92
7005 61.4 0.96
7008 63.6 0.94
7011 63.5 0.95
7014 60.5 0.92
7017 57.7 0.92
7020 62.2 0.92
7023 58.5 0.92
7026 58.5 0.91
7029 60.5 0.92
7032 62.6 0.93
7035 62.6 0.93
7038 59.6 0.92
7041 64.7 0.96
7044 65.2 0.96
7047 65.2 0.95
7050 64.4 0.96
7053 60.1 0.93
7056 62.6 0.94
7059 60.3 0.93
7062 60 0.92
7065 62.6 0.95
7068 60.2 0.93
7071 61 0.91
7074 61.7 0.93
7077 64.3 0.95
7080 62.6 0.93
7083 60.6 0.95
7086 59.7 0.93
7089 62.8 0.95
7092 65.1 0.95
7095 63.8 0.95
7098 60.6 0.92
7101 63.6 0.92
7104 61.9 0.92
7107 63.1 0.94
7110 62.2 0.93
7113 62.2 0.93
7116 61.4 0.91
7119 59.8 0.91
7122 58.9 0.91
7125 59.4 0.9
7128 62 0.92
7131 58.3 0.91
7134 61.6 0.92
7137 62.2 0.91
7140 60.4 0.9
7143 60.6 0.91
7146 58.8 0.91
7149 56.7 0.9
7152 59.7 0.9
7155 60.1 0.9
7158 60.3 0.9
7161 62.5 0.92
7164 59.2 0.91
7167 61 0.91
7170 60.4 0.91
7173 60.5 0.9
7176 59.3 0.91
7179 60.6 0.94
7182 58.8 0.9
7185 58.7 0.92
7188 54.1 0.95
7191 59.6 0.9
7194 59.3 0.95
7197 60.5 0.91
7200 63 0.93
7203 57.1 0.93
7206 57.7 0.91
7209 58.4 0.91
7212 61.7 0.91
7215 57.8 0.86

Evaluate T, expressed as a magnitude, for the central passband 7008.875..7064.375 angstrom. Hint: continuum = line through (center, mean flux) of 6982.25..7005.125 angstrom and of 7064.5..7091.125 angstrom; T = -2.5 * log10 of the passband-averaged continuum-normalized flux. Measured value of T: 0.023 mag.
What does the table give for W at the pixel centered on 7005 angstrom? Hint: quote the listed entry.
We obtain 61.4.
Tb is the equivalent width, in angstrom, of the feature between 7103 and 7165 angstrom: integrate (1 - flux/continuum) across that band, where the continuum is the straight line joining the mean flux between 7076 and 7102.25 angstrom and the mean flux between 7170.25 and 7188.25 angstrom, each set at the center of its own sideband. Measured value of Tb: 0.3 angstrom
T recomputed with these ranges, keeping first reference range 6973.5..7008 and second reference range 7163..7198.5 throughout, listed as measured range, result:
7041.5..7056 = -0.028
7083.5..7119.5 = -0.022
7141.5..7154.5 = 0.018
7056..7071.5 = 0.014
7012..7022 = 0.044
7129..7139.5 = -0.008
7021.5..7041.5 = 0.028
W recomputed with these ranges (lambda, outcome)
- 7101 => 63.6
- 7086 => 59.7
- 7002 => 61.3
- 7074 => 61.7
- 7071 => 61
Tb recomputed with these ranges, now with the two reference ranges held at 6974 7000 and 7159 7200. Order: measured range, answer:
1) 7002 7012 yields 0.1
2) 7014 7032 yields 0.9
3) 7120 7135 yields 0.2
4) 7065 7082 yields 0.0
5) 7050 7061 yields 0.2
